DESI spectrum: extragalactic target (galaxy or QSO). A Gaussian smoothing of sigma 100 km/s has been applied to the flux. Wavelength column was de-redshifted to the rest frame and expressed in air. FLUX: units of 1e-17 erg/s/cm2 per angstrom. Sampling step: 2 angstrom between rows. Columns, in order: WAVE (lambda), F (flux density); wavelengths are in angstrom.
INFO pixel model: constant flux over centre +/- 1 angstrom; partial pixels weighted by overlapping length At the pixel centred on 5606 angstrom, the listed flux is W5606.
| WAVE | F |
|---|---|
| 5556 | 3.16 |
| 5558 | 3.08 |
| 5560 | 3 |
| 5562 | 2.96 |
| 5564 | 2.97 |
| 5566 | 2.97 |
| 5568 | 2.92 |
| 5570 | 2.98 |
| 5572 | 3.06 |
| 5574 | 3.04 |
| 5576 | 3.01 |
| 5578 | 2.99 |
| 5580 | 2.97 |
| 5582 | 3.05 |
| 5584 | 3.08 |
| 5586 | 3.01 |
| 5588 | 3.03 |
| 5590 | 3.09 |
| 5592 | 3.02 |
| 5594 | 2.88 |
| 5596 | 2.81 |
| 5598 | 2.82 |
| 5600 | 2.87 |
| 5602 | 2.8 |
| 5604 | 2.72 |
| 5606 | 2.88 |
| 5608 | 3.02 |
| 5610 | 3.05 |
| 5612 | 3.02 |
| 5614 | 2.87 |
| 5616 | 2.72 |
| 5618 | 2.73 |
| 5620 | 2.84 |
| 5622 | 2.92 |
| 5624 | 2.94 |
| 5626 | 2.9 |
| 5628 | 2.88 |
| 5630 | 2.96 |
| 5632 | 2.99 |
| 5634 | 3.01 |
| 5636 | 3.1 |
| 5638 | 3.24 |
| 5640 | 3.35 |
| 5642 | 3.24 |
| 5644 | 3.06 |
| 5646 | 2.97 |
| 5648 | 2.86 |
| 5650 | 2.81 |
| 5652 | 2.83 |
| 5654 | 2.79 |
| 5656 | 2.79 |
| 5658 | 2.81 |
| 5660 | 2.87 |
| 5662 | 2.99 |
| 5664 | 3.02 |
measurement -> 2.88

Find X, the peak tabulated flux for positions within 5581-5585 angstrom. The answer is 3.08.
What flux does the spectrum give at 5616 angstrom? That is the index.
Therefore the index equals 2.72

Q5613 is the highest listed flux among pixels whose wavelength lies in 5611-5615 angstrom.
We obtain 3.02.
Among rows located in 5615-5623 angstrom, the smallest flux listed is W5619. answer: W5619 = 2.72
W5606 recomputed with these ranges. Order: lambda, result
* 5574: 3.04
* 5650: 2.81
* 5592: 3.02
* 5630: 2.96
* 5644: 3.06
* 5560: 3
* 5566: 2.97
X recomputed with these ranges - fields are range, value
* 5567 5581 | 3.06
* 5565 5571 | 2.98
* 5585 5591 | 3.09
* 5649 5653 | 2.83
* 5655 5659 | 2.81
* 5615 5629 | 2.94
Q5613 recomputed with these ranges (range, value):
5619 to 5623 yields 2.92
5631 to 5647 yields 3.35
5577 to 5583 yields 3.05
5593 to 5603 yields 2.88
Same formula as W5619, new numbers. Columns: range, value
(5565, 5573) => 2.92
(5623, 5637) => 2.88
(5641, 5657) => 2.79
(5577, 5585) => 2.97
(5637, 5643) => 3.24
